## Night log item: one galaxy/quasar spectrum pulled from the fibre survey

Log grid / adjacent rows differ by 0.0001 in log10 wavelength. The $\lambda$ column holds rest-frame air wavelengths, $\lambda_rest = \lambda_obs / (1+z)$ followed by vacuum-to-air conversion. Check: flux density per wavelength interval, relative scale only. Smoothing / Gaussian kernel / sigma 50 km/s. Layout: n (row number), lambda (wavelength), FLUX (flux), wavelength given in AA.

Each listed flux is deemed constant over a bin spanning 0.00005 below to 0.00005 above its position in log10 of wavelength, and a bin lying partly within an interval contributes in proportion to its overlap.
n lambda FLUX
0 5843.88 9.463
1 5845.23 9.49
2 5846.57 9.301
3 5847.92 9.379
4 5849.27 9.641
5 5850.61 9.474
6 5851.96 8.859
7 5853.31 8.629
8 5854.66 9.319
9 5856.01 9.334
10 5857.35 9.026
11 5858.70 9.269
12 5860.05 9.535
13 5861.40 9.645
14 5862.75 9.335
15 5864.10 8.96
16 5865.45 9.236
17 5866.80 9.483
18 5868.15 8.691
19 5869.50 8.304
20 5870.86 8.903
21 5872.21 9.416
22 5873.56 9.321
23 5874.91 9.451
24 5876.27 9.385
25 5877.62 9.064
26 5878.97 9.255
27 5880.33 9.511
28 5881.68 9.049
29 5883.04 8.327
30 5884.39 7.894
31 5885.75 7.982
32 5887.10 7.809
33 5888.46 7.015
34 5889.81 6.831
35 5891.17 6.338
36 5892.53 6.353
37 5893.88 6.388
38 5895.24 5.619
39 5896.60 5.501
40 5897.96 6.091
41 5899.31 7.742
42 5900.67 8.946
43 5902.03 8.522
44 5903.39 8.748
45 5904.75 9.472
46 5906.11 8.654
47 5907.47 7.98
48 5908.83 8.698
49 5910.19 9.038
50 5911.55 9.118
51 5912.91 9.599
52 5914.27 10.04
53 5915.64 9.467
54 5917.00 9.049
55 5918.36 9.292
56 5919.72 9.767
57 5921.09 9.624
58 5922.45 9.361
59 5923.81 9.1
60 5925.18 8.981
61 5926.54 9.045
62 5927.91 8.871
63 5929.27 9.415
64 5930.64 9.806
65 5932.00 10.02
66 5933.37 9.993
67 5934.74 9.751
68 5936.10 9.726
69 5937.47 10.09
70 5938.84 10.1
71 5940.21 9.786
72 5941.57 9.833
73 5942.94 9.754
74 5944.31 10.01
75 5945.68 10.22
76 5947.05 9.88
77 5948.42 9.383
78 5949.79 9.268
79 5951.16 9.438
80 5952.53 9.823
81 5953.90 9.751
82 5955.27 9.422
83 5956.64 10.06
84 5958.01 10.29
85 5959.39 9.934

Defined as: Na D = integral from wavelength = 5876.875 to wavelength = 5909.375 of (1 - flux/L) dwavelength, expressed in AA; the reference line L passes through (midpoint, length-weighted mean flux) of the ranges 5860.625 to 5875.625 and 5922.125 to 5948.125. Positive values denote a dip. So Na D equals 5.30 AA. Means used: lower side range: 9.16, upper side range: 9.67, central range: 7.82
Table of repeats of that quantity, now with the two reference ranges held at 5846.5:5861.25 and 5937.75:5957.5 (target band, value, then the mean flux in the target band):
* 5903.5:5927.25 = 1.0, 9.18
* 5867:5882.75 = 0.4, 9.11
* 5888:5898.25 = 3.5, 6.26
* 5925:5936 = 0.2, 9.53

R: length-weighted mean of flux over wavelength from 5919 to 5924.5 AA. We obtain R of 9.46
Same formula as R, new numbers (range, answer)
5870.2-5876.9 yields 9.3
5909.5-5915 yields 9.44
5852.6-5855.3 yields 8.95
